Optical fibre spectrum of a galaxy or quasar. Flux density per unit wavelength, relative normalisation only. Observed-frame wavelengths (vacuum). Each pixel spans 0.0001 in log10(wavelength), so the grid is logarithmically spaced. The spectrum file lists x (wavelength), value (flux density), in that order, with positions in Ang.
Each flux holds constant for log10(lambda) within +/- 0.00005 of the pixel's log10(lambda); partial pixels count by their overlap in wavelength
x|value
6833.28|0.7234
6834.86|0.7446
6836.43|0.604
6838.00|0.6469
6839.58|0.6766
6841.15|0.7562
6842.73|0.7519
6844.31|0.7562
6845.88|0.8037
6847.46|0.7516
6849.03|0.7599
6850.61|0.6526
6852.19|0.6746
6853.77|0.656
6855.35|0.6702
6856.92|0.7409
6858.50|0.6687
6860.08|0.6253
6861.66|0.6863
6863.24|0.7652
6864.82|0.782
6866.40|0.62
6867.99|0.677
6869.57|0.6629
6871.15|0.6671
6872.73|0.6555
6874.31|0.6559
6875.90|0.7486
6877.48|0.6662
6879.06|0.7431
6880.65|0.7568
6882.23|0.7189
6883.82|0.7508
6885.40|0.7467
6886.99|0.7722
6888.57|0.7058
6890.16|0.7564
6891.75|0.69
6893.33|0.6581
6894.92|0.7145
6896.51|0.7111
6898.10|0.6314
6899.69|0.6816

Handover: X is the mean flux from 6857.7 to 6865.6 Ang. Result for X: 0.705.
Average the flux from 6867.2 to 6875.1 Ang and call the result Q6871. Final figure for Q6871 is 0.664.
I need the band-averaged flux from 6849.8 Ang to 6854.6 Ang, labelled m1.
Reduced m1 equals 0.66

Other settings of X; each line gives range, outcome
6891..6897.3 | 0.694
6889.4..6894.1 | 0.702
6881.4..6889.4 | 0.739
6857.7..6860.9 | 0.647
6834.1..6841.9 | 0.686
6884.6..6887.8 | 0.761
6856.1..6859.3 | 0.706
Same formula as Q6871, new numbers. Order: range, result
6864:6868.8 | 0.692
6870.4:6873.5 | 0.662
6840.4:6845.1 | 0.754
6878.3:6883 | 0.739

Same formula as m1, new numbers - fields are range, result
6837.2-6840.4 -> 0.663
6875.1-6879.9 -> 0.719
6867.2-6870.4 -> 0.671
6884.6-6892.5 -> 0.734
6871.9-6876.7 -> 0.687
